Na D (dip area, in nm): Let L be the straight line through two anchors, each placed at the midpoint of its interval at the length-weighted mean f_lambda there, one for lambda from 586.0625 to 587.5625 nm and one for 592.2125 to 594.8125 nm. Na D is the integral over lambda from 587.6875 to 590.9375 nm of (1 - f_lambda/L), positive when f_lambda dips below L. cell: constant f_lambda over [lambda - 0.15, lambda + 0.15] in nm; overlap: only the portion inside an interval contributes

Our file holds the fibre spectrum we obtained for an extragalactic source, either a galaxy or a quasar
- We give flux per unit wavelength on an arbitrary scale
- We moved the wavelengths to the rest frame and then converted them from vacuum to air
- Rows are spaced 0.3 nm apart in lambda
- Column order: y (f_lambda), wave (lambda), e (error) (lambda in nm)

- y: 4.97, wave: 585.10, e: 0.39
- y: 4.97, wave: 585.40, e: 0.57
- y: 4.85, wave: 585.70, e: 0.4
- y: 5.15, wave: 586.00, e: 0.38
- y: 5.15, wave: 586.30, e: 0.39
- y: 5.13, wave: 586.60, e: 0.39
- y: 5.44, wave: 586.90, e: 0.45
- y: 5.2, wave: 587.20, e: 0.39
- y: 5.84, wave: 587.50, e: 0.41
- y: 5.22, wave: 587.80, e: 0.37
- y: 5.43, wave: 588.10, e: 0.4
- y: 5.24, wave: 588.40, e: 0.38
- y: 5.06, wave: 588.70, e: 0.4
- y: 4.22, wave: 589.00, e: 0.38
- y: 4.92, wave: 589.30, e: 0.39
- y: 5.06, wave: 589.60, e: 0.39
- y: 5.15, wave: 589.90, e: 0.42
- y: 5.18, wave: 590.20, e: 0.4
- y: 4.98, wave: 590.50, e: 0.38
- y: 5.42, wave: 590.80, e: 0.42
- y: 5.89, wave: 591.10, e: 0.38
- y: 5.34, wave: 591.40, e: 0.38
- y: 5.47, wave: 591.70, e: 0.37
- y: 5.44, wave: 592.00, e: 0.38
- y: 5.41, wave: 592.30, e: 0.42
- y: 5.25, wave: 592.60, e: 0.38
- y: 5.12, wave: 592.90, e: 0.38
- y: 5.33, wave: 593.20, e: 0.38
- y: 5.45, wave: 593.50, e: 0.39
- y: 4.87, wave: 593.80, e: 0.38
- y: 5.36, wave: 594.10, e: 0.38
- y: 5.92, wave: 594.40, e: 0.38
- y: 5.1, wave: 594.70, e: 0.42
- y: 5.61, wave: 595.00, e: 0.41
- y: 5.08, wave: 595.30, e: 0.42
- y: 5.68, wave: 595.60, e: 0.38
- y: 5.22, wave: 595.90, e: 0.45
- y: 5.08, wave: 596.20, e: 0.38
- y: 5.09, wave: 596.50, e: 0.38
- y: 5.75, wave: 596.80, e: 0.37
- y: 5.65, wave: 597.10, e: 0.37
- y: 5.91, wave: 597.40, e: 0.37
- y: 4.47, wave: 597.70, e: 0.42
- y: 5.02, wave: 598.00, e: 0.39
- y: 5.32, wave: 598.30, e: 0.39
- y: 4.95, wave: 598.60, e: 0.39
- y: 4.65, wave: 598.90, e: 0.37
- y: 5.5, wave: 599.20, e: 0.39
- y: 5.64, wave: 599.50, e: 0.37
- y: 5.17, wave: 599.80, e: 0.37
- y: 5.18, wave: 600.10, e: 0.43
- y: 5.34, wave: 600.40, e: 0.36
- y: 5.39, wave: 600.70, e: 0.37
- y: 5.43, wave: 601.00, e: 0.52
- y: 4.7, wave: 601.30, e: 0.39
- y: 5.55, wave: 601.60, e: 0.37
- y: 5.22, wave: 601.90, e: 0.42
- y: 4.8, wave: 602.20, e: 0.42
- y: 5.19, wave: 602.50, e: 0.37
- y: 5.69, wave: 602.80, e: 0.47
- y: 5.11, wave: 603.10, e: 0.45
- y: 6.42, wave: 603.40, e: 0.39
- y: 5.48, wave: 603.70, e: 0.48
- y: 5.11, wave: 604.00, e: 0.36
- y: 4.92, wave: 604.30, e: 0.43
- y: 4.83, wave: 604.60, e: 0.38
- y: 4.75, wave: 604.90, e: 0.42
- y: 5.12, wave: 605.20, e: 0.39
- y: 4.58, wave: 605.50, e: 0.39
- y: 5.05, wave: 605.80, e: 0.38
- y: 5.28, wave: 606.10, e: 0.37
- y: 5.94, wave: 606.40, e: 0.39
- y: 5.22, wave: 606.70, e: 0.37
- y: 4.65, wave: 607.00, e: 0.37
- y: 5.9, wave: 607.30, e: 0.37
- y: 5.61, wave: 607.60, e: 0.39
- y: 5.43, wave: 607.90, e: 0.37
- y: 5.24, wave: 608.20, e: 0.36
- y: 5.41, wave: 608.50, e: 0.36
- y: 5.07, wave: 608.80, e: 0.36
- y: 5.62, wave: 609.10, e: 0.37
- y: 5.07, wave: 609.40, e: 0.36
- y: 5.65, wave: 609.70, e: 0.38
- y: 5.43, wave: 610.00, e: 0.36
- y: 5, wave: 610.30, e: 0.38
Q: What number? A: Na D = 0.14 nm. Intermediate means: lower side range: 5.31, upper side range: 5.31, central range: 5.08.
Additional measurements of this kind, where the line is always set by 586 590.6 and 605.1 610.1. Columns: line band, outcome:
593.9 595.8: -0.08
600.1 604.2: -0.05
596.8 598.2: -0.02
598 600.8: 0.01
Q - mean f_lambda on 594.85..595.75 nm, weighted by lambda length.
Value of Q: 5.46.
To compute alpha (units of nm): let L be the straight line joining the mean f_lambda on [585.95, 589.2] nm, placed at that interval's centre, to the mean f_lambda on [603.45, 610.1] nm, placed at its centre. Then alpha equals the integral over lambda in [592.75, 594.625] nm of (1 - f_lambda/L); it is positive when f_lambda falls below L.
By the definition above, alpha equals -0.044 nm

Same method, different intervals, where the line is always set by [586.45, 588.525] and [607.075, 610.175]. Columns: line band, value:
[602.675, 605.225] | 0.06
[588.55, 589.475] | 0.11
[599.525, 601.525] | 0.06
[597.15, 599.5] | 0.09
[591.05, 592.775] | -0.02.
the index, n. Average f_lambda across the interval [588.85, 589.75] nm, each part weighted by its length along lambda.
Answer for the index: 4.73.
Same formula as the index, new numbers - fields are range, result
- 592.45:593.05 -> 5.18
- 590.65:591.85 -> 5.53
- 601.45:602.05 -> 5.39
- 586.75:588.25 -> 5.43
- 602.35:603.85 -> 5.58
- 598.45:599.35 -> 5.03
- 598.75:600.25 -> 5.23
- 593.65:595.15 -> 5.37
